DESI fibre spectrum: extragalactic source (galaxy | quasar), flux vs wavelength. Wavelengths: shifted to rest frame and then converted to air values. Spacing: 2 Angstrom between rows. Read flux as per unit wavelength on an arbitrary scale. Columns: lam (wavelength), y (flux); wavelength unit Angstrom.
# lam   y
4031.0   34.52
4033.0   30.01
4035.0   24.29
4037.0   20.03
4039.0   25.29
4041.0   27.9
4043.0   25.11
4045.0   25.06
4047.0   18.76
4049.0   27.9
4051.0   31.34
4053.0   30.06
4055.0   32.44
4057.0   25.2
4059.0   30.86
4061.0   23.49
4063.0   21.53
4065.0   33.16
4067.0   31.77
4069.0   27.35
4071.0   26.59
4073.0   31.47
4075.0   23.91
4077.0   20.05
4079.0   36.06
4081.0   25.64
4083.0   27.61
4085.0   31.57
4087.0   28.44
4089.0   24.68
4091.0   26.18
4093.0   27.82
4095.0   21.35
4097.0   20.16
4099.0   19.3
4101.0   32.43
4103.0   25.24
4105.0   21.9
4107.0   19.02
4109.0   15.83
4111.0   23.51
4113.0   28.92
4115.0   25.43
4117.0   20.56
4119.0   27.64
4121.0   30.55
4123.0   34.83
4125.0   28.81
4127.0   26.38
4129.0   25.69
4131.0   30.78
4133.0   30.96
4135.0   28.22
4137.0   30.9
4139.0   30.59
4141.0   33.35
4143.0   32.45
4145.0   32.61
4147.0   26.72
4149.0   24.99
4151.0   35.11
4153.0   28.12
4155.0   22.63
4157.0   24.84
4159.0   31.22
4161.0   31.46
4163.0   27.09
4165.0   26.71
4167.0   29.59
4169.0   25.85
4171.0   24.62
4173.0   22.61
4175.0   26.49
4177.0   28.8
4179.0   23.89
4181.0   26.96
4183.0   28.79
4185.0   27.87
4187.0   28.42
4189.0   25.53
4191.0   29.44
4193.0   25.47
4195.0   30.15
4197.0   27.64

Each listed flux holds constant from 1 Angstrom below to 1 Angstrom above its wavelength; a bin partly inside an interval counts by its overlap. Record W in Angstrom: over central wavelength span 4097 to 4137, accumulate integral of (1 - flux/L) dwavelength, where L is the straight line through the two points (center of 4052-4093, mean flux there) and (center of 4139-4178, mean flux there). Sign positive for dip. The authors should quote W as 2.9 Angstrom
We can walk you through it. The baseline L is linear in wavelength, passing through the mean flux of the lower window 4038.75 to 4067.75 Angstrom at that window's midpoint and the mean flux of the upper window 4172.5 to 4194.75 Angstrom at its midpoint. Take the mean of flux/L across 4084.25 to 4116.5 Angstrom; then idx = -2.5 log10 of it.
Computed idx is 0.12 mag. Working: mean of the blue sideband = 27.3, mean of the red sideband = 27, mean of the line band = 24.4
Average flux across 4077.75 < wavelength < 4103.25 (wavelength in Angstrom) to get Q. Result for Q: 26.6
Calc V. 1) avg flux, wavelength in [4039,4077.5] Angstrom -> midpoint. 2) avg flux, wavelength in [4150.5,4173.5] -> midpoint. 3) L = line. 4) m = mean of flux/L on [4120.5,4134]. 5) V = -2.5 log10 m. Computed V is -0.090 mag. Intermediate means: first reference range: 27.1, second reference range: 27.4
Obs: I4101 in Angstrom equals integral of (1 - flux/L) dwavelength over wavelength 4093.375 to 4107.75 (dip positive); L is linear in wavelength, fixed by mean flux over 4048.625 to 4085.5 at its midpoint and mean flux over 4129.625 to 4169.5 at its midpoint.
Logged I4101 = 2.8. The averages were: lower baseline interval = 28.3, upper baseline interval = 29.2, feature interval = 23.1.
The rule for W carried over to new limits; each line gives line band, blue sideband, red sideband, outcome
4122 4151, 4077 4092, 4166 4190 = -2.9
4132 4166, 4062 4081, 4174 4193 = -2.3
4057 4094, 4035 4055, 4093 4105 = -4.2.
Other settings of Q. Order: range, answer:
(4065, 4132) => 26.4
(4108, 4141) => 27.7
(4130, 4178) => 28.6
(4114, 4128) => 27.7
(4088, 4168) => 27.1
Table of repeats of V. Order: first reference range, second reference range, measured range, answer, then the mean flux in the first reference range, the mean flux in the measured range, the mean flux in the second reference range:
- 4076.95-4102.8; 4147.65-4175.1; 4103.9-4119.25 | 0.18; 26.4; 22.6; 27.3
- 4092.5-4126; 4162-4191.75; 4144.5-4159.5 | -0.08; 24.9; 28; 26.8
